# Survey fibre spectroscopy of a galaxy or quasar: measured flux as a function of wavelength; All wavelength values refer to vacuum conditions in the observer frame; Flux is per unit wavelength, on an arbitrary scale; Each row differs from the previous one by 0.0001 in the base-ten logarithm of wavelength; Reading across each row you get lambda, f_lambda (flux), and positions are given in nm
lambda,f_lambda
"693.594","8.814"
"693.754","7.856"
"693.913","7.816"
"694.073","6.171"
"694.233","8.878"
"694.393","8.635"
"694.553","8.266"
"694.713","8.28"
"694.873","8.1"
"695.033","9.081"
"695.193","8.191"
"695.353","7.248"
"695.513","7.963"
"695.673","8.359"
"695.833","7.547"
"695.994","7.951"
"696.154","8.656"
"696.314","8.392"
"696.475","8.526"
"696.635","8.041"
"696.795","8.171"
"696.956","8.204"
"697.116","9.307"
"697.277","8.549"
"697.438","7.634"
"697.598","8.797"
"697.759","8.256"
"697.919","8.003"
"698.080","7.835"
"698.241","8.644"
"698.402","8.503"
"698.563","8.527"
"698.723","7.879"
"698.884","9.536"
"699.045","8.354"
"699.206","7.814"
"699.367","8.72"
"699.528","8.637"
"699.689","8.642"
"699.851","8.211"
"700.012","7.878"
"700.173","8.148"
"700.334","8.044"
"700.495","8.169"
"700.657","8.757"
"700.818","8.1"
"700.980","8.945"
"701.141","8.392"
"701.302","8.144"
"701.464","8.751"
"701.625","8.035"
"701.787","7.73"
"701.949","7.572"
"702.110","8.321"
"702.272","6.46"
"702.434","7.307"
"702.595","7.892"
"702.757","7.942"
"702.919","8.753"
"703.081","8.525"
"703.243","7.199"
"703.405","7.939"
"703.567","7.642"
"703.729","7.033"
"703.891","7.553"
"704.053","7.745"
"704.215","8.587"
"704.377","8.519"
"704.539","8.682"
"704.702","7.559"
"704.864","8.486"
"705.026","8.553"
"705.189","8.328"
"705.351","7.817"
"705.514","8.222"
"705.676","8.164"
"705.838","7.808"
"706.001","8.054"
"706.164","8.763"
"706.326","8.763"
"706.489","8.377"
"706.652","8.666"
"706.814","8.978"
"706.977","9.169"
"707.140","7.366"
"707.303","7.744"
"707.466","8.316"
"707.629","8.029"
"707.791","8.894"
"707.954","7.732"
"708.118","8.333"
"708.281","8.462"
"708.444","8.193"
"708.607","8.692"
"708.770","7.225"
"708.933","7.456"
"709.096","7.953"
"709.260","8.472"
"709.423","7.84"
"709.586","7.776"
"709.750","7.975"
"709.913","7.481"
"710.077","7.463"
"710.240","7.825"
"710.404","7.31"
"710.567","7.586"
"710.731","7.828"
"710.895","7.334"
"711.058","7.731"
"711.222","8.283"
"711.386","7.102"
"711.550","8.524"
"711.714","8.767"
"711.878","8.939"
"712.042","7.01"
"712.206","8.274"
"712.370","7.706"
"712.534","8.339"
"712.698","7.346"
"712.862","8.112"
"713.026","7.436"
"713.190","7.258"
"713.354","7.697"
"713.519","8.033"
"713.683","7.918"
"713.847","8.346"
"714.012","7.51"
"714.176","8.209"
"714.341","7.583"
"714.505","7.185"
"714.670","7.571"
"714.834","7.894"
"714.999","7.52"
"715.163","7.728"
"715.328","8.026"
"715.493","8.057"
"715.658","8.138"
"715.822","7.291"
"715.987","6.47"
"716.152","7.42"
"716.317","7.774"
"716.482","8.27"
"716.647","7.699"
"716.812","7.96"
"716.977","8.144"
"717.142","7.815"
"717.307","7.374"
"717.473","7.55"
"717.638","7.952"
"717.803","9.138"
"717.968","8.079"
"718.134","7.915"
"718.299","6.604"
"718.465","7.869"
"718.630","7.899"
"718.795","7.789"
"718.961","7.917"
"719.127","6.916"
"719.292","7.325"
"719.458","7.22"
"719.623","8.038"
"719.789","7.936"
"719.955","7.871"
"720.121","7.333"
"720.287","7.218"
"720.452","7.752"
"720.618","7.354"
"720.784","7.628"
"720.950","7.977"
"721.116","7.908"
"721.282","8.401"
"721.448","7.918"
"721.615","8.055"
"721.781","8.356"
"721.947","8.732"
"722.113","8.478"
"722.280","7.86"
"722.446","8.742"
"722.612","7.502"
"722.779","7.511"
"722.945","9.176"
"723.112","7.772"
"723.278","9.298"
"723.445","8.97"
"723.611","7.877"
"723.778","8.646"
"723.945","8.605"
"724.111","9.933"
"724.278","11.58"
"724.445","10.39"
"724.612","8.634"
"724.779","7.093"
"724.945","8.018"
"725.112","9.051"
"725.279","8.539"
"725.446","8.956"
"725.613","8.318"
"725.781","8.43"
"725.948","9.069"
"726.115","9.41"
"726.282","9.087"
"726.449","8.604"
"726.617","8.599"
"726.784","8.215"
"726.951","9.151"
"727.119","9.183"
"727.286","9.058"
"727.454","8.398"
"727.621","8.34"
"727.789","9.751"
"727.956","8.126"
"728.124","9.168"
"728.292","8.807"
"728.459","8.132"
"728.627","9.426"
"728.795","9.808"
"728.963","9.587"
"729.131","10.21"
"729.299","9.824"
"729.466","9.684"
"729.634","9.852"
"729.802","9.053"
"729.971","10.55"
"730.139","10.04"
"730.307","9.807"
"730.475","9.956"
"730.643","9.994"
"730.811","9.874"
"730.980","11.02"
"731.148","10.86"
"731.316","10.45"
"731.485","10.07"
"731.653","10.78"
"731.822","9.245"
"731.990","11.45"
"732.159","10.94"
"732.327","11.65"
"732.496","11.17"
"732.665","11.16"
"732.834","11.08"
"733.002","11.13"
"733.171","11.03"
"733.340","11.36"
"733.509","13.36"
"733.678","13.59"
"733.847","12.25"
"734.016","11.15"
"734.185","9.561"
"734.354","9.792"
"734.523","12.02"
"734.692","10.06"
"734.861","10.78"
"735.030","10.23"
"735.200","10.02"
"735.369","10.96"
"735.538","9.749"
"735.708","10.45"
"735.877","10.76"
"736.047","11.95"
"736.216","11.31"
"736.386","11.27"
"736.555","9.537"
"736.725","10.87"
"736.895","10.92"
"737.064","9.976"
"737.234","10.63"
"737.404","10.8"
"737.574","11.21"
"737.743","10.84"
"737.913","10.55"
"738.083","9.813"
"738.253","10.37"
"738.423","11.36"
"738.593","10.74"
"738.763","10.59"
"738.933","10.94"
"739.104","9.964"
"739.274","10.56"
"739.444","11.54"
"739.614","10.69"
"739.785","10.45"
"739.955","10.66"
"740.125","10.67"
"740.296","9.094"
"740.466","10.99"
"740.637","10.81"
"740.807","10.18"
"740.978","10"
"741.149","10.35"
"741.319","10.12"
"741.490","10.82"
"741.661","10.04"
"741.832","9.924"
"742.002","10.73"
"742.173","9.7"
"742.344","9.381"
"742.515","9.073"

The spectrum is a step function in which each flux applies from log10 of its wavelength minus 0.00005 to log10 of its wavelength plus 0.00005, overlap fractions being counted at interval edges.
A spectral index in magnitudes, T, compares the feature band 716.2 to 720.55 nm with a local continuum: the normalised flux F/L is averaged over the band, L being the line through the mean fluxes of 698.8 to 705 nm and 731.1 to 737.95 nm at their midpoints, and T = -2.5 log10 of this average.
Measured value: 0.23 mag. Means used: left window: 8.13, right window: 10.9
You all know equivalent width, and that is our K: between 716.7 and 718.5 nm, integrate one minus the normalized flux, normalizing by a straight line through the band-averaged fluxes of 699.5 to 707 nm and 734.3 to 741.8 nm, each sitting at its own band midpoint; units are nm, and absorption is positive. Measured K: 0.26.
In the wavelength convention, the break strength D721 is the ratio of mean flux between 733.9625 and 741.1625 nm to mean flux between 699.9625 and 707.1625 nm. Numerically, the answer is 1.30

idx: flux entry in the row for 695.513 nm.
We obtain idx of 7.963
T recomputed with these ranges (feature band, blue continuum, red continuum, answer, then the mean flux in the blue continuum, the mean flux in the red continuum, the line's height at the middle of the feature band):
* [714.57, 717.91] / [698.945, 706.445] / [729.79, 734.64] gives 0.20 mag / 8.13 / 10.9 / 9.38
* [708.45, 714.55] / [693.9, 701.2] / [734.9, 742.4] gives 0.16 mag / 8.28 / 10.5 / 9.04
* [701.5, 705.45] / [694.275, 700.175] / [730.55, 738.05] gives 0.11 mag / 8.32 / 10.9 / 8.74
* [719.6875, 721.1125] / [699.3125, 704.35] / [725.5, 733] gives 0.19 mag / 8.06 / 9.68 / 9.16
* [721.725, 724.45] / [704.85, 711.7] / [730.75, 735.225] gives 0.13 mag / 8.07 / 11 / 9.82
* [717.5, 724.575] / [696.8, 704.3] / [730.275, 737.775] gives 0.20 mag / 8.16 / 10.8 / 9.8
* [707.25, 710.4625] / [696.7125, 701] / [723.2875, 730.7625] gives 0.09 mag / 8.37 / 9.14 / 8.64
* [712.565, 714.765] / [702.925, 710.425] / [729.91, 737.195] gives 0.14 mag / 8.09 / 10.8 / 8.8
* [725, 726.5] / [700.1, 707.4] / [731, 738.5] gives 0.15 mag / 8.13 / 10.9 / 10.1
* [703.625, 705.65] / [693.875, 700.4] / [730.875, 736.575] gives 0.09 mag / 8.26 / 11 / 8.81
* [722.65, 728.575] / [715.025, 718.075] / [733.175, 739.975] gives 0.05 mag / 7.82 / 10.8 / 9.19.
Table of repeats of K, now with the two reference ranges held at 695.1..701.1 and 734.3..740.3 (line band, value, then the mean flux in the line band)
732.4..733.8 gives -0.183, 11.7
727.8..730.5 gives 0.175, 9.5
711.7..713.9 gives 0.304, 7.91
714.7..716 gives 0.227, 7.7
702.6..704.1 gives 0.138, 7.82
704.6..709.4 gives 0.331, 8.22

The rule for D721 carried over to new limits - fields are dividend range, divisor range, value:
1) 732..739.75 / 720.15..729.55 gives 1.26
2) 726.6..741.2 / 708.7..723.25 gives 1.32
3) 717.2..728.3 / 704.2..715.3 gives 1.04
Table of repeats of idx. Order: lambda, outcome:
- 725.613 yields 8.318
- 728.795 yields 9.808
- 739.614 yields 10.69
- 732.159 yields 10.94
